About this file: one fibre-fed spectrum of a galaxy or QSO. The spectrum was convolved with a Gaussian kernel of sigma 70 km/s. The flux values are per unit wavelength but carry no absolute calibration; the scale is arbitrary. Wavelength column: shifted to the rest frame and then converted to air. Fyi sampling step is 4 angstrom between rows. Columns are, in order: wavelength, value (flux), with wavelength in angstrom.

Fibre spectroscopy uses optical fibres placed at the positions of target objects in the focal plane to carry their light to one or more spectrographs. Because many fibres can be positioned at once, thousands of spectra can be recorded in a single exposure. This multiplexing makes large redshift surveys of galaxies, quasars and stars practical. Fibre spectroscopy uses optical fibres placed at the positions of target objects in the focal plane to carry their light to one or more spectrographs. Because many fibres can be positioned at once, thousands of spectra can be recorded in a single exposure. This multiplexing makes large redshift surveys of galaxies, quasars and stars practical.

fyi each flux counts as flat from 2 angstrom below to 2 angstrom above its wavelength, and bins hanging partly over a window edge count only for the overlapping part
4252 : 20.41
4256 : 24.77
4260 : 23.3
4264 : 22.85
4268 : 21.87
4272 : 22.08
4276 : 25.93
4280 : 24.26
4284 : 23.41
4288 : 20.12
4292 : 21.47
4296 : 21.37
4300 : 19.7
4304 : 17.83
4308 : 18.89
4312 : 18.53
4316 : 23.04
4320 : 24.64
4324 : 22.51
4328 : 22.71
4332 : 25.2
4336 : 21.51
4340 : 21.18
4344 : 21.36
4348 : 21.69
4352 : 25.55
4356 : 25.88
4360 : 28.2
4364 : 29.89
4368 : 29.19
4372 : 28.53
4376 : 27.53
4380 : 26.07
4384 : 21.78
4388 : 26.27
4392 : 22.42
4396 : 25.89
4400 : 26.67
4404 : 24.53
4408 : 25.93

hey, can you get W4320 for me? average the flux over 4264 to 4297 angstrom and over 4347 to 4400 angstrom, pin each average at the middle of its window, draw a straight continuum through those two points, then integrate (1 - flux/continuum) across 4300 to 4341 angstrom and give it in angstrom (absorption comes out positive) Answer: 4.5 angstrom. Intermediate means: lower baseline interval 22.6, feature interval 21.5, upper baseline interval 26.2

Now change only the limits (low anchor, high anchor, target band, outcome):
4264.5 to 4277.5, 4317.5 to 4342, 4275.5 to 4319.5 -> 3.40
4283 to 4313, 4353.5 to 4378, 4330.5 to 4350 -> 2.30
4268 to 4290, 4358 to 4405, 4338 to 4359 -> 1.66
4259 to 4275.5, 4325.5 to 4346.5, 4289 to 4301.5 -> 0.99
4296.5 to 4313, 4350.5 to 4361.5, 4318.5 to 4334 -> -1.13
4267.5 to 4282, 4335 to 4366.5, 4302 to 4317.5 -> 2.99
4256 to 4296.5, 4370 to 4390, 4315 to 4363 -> 1.96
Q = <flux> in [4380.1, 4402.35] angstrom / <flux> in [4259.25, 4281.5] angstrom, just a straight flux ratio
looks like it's 1.1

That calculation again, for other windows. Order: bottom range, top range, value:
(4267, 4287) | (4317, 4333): 1.01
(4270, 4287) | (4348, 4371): 1.15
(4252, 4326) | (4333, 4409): 1.15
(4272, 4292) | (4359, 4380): 1.23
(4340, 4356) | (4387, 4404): 1.09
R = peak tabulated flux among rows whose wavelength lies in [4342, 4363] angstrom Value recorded 28.2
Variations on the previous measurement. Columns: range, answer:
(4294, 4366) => 29.89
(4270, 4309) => 25.93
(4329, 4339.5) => 25.2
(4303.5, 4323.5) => 24.64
